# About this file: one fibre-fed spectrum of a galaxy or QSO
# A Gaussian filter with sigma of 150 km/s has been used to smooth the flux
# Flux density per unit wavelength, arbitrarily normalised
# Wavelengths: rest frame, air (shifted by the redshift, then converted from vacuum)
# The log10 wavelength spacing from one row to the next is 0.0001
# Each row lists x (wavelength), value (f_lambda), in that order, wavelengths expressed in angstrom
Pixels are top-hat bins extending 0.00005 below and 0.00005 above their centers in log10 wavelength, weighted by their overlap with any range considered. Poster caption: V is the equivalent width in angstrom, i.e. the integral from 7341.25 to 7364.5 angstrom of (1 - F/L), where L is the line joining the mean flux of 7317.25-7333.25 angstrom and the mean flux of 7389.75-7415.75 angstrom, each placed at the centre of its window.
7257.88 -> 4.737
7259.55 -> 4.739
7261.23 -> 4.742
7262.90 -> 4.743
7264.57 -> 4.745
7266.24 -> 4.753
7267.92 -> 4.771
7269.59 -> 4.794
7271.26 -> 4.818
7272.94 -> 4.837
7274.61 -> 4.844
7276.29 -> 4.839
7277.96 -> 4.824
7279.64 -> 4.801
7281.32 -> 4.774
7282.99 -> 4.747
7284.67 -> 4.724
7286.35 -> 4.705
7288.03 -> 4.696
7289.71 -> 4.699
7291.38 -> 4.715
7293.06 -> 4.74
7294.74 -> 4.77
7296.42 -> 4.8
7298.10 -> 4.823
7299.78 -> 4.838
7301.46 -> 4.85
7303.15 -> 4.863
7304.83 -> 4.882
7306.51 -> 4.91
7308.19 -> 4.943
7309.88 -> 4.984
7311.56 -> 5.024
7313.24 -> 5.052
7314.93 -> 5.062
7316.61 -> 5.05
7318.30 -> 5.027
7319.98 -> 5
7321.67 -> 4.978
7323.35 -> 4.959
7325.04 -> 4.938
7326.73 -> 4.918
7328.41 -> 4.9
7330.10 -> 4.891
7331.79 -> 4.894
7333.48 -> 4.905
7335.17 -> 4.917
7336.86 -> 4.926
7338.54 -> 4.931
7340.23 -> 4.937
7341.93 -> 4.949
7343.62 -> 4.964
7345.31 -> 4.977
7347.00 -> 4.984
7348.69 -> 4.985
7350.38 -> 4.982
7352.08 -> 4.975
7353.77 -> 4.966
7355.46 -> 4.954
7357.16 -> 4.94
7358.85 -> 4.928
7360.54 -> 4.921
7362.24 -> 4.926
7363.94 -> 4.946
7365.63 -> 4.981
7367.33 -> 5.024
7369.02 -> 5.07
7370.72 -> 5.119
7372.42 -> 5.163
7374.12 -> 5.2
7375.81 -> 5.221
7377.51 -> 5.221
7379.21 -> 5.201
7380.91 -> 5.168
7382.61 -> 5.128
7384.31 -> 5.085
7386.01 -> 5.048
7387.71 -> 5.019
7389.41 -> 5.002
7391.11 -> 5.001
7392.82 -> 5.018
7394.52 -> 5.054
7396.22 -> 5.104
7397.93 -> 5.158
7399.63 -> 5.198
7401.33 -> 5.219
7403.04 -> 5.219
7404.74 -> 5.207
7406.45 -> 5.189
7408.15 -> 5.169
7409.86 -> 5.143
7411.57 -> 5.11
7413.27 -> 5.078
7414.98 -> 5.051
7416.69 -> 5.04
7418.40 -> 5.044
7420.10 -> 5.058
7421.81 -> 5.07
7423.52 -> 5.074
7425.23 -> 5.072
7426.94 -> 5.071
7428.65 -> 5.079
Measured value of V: 0.2 angstrom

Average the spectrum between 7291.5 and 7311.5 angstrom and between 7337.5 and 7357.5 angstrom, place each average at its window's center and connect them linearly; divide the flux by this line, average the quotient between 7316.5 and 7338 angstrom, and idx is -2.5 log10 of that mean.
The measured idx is -0.01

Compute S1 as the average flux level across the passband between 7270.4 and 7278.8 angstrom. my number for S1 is 4.83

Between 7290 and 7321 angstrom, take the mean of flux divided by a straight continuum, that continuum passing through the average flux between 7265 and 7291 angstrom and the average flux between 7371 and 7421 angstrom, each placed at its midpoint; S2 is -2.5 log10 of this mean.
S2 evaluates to -0.01 mag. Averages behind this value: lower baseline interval 4.77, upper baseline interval 5.12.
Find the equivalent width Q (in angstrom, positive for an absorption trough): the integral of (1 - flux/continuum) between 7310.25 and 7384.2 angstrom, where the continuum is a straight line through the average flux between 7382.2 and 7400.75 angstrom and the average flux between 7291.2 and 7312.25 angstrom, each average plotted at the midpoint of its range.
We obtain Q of -0.5 angstrom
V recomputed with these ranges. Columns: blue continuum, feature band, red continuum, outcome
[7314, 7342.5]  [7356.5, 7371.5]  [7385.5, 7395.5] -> 0.0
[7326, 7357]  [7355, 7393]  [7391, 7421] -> -0.2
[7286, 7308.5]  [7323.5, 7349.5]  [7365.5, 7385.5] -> 0.2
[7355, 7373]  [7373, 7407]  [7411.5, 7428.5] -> -0.7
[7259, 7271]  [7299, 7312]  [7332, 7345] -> -0.1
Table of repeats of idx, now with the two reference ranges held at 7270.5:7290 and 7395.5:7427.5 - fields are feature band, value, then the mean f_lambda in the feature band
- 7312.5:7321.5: -0.03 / 5.03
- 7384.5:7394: 0.01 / 5.02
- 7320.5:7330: -0.01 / 4.94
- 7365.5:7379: -0.03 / 5.14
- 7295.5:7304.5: 0.00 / 4.83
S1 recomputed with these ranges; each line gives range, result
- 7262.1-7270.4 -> 4.76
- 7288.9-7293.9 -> 4.73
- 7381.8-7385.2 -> 5.11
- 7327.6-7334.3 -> 4.89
